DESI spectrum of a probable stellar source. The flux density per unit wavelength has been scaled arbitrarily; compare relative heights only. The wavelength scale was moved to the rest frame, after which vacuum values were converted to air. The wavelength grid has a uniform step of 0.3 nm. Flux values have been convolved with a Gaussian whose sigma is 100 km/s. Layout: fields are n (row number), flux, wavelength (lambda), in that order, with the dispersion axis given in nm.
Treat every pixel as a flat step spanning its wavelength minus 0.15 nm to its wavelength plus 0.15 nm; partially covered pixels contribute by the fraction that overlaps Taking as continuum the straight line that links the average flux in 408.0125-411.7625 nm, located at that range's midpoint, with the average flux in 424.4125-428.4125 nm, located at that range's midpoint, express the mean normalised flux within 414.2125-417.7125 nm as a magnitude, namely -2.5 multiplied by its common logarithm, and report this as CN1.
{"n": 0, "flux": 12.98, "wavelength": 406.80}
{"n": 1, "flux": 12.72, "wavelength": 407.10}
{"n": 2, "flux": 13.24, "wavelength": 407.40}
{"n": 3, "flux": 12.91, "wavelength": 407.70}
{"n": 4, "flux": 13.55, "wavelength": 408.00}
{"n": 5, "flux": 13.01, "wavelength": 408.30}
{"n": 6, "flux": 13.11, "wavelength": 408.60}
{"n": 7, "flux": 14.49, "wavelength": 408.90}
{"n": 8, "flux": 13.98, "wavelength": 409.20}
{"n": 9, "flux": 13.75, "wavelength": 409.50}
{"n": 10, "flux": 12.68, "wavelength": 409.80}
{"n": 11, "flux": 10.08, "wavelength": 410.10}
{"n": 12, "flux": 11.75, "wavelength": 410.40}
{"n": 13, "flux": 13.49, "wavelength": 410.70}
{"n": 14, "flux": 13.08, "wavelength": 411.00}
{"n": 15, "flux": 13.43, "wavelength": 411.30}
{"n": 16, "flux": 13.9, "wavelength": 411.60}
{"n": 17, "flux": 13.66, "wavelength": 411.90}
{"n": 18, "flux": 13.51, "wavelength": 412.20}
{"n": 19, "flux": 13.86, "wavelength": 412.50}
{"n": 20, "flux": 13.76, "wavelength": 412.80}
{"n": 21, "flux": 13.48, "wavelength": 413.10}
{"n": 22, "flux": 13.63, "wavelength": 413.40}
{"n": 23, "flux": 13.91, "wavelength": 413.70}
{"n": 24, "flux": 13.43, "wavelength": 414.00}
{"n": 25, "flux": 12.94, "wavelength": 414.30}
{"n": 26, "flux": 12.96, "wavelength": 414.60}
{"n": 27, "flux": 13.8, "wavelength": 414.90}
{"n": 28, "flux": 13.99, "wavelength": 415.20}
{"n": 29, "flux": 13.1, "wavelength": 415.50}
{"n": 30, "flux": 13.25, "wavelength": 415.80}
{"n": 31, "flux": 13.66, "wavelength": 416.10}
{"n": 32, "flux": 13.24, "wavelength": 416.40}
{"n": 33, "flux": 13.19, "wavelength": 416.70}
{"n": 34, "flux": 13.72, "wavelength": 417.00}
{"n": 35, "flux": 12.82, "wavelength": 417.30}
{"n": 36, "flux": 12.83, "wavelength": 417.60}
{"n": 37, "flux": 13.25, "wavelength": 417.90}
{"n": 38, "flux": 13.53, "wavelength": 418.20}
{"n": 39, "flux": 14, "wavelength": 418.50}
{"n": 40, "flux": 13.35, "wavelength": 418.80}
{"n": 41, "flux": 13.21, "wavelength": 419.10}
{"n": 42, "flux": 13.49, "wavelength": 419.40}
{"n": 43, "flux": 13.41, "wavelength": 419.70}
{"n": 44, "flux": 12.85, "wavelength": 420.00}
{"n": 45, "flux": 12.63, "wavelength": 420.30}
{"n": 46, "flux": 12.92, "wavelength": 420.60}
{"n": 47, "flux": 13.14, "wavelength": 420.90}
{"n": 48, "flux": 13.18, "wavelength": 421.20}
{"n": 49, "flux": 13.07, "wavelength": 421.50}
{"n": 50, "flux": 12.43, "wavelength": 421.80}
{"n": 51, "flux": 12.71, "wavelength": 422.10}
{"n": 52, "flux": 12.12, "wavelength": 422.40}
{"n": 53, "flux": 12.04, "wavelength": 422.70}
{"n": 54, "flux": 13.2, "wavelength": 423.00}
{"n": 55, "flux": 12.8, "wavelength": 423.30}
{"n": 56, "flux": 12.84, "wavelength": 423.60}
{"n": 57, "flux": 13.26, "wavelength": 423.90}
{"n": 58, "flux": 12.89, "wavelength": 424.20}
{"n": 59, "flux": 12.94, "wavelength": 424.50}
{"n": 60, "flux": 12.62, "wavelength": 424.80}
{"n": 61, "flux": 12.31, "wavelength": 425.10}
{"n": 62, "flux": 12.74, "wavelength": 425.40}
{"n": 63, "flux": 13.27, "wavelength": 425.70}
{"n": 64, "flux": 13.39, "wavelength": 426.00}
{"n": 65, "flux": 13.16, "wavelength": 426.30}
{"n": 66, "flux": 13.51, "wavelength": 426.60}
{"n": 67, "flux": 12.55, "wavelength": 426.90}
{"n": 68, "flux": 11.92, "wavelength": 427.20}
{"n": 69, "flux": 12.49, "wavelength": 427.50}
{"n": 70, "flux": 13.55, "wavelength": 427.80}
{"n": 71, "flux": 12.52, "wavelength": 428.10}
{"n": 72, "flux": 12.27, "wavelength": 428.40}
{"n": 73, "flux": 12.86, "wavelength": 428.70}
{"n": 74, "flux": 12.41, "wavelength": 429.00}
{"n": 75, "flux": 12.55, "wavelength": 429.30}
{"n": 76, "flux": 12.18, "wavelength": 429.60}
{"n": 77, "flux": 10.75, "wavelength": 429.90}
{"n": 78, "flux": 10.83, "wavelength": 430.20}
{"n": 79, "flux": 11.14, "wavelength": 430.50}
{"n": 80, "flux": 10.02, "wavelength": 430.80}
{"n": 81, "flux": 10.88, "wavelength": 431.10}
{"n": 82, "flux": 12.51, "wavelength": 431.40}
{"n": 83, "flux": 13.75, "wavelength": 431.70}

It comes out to -0.03 mag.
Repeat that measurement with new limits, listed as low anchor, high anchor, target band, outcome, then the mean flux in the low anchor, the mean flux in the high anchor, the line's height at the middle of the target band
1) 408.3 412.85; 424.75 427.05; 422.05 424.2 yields 0.024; 13.2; 13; 13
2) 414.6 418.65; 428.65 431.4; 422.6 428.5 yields -0.059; 13.4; 11.5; 12.1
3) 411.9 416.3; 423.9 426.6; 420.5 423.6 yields 0.031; 13.5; 13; 13.1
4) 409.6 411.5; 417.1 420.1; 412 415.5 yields -0.061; 12.5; 13.3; 12.8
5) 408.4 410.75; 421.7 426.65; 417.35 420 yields -0.040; 12.9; 12.8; 12.9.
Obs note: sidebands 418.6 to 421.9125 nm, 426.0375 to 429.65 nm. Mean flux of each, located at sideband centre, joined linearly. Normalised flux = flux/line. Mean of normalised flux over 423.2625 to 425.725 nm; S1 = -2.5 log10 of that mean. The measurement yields 0.00 mag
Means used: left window 13.1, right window 12.7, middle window 12.8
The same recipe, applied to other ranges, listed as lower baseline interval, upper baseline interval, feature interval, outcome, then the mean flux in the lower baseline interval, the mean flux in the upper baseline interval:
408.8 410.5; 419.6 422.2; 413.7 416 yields -0.046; 12.8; 12.9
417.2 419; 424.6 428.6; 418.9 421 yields 0.008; 13.3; 12.8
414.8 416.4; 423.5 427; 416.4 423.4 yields 0.019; 13.5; 13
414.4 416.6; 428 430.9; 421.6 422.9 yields 0.020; 13.4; 11.8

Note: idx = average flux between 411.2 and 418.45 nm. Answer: 13.5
